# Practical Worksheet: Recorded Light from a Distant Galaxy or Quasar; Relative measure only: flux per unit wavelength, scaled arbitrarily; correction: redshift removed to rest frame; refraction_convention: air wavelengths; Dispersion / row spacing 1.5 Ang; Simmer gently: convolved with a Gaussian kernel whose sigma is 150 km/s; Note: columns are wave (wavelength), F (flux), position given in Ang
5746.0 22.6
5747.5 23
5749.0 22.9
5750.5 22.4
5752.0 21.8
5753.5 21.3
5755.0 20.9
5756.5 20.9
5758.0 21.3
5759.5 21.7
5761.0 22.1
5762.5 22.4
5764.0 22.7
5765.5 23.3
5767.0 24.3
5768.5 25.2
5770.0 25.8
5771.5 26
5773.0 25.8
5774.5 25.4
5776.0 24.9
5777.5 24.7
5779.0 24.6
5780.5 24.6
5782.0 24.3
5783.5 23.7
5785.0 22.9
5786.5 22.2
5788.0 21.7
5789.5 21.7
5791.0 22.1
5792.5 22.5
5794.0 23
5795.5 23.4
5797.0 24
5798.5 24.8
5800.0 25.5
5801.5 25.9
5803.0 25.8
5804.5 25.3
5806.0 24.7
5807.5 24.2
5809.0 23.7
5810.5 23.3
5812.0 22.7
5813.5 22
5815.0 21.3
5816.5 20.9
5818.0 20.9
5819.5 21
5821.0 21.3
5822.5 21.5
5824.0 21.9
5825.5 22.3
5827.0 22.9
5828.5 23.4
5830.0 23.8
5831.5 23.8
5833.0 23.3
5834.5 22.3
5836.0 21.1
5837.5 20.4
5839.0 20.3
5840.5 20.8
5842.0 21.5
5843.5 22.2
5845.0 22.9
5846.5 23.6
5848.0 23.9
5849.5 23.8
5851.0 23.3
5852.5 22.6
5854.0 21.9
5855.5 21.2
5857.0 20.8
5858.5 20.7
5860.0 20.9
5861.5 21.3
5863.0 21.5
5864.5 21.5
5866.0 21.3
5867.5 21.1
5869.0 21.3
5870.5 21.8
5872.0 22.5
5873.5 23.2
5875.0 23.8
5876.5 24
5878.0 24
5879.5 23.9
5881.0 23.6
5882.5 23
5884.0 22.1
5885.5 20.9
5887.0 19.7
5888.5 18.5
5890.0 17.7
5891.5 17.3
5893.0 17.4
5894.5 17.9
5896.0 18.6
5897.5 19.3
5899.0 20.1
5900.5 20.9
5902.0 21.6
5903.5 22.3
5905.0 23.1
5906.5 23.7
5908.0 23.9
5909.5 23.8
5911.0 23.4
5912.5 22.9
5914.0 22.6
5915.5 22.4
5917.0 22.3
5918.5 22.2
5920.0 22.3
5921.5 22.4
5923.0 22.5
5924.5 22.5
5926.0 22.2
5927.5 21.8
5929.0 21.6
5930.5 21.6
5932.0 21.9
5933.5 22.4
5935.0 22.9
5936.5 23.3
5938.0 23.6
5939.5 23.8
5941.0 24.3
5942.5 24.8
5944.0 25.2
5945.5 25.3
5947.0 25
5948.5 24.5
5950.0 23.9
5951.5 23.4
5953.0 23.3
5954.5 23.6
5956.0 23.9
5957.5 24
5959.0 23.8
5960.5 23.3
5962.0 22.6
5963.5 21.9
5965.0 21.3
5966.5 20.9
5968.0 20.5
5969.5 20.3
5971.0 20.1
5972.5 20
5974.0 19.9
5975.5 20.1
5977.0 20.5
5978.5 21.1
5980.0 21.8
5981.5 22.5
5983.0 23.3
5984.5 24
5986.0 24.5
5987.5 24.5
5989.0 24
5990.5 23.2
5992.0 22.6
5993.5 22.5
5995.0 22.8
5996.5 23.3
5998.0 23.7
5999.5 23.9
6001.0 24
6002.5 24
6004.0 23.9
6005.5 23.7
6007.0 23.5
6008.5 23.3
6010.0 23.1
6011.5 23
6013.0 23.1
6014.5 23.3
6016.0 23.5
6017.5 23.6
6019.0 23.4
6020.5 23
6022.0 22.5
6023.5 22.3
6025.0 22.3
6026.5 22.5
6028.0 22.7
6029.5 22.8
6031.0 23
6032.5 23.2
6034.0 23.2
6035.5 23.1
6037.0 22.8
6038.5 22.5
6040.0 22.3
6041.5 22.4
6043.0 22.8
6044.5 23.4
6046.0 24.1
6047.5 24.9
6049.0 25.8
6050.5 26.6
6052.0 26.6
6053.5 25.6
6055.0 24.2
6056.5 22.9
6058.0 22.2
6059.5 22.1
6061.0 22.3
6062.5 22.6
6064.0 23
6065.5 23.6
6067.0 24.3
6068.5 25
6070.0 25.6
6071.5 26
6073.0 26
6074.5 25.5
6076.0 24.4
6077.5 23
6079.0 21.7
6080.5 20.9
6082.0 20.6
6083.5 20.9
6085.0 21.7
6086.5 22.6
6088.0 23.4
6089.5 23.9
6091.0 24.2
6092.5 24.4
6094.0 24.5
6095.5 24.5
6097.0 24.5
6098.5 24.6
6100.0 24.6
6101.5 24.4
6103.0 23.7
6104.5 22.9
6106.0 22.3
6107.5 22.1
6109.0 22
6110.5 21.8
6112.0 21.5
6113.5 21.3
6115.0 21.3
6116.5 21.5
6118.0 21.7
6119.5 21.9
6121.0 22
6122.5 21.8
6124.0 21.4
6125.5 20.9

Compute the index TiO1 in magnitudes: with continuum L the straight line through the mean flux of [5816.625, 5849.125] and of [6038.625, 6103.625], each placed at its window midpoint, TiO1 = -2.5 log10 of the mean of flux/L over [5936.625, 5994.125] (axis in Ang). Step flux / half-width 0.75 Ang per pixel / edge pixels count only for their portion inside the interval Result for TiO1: 0.01 mag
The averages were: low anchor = 22.1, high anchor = 23.8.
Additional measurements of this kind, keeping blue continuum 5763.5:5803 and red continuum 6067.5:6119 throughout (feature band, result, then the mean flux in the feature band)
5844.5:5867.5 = 0.087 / 22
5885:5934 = 0.116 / 21.3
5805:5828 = 0.077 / 22.4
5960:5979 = 0.128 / 20.9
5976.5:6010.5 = 0.012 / 23.2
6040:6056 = -0.053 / 24.5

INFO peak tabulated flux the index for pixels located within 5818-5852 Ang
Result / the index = 23.9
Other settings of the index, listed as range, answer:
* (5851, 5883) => 24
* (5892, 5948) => 25.3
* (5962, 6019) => 24.5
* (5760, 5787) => 26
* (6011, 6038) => 23.6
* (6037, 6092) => 26.6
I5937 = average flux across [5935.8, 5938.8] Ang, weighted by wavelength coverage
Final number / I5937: 23.5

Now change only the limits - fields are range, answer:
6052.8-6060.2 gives 23.4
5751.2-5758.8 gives 21.3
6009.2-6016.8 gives 23.2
